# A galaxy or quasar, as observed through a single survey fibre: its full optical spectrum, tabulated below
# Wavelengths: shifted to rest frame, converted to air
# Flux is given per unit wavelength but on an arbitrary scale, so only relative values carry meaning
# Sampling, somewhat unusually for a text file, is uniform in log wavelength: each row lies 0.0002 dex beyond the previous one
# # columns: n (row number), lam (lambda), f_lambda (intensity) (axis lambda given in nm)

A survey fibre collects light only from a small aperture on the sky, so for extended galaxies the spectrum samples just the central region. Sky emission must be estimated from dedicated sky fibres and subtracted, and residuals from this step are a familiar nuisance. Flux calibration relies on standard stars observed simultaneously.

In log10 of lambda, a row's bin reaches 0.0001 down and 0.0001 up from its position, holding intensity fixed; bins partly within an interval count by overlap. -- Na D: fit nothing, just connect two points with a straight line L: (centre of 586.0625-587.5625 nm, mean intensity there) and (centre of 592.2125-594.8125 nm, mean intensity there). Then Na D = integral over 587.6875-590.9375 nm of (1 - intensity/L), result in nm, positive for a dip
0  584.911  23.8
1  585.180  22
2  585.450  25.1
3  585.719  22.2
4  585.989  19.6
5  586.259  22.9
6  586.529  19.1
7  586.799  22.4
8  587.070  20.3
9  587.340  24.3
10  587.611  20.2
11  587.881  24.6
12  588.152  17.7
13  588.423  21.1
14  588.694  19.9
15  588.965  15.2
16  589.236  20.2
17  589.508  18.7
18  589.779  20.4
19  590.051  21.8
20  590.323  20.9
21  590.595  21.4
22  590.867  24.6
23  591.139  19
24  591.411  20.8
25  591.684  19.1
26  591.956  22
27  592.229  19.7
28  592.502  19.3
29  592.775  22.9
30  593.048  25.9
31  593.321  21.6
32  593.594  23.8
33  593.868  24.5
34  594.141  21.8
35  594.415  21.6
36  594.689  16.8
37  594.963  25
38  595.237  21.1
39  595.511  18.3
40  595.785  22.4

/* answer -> 0.19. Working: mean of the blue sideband 21.6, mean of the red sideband 21.9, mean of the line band 20.5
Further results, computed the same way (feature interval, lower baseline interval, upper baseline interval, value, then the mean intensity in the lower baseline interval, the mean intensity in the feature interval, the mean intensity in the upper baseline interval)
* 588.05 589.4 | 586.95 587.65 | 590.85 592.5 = 0.160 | 21.8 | 18.8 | 20.5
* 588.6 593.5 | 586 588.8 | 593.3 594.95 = 0.186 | 21.2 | 20.8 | 21.9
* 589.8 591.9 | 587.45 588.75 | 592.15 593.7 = 0.054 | 20.8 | 21.1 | 22.3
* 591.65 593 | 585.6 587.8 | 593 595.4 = 0.062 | 21.4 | 21.1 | 22.3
